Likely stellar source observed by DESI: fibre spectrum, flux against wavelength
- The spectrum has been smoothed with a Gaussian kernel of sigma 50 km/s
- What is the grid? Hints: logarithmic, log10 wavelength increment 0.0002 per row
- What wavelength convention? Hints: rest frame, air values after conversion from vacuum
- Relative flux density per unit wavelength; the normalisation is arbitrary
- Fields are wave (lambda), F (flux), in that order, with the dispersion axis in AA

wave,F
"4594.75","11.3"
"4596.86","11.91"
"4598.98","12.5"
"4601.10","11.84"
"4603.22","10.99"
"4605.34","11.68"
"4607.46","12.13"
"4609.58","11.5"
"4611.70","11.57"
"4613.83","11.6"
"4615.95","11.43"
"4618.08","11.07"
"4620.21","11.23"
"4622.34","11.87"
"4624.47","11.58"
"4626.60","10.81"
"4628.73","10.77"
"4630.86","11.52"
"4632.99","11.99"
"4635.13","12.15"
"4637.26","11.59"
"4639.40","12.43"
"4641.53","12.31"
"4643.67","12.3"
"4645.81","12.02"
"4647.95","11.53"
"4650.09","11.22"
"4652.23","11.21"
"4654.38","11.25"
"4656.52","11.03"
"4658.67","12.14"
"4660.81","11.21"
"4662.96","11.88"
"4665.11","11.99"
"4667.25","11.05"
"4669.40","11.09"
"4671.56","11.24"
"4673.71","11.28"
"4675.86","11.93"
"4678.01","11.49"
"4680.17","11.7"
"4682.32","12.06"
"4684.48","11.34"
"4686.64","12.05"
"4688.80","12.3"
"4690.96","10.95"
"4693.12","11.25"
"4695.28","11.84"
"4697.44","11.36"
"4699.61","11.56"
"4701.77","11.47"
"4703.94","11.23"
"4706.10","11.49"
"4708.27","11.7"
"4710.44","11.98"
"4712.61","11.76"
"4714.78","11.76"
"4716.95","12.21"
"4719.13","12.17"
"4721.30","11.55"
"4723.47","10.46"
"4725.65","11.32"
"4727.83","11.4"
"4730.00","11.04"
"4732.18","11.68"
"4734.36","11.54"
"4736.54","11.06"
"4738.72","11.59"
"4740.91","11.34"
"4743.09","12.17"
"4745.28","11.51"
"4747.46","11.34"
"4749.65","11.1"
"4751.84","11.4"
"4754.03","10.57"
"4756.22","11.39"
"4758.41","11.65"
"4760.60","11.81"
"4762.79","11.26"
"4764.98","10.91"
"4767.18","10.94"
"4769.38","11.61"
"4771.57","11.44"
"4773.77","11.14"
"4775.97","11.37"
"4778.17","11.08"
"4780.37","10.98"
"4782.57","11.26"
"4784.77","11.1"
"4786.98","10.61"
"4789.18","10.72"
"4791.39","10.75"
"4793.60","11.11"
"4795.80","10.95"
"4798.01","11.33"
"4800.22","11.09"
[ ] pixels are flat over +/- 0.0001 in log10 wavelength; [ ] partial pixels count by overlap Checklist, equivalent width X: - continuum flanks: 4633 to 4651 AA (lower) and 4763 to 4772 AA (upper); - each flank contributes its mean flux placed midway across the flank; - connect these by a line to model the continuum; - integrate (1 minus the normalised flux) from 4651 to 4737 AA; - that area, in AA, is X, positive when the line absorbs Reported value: 0.9 AA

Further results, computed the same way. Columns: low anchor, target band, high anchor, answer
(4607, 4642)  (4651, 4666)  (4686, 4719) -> 0.1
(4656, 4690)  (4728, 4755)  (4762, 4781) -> -0.1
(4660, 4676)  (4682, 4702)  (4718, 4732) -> -0.4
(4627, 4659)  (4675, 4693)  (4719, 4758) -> -0.3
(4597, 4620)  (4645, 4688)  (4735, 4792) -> -0.2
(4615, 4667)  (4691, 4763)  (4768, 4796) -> -1.2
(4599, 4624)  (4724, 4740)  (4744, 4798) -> -0.1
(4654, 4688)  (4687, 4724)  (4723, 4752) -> -0.5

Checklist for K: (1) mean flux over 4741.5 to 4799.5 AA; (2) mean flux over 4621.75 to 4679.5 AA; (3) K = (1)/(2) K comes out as 1.0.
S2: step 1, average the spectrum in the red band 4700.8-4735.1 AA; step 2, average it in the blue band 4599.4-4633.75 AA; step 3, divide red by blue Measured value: 1.01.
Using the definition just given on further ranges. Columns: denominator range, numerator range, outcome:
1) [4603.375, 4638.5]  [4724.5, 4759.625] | 0.99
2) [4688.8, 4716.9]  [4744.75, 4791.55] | 0.97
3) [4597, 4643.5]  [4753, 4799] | 0.96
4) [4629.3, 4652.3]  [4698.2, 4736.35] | 0.97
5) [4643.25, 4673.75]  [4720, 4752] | 0.99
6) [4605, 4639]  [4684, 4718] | 1.01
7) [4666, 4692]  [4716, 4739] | 0.99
